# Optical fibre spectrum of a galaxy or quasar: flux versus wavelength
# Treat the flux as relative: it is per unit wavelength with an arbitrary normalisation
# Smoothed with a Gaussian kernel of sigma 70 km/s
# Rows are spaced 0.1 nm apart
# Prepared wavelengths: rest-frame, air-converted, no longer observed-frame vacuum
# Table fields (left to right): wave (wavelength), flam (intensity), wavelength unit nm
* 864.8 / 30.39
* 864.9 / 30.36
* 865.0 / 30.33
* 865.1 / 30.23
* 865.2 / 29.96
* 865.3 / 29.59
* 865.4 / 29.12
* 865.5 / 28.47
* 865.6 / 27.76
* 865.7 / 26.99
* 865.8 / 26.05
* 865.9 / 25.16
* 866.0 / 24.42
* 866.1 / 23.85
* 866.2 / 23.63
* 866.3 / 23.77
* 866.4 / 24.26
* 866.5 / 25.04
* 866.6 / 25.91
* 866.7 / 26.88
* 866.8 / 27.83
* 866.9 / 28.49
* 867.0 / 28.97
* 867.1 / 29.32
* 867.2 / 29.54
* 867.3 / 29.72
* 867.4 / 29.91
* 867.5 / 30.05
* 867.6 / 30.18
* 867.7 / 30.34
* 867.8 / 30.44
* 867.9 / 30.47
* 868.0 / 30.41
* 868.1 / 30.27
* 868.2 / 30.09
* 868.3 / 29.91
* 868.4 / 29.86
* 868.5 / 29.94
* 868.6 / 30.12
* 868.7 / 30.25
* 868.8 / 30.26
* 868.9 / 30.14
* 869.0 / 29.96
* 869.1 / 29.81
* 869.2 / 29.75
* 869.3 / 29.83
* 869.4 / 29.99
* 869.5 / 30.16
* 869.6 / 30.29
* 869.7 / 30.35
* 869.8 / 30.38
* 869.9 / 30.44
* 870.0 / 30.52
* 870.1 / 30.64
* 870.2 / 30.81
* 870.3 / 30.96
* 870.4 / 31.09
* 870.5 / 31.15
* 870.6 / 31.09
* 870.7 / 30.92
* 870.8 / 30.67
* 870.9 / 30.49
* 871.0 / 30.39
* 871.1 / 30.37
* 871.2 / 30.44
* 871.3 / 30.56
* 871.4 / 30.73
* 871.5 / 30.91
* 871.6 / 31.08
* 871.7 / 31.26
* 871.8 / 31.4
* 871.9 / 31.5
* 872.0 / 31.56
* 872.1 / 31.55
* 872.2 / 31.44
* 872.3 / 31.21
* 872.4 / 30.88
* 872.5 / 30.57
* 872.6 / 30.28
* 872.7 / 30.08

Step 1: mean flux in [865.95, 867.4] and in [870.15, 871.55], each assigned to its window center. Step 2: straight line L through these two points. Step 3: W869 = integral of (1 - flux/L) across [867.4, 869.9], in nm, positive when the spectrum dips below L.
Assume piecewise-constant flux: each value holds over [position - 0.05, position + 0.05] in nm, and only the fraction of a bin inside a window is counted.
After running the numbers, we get -0.14 nm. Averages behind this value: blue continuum 26.7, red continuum 30.8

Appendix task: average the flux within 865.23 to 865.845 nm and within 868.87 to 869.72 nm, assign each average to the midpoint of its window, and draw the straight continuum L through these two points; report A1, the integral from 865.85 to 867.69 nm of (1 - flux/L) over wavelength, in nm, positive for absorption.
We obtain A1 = 0.10 nm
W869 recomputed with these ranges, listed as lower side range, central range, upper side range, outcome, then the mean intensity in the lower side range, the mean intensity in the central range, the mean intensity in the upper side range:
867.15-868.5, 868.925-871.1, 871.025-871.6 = -0.002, 30.1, 30.5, 30.6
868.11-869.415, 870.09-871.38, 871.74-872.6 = -0.002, 30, 30.7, 31.2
